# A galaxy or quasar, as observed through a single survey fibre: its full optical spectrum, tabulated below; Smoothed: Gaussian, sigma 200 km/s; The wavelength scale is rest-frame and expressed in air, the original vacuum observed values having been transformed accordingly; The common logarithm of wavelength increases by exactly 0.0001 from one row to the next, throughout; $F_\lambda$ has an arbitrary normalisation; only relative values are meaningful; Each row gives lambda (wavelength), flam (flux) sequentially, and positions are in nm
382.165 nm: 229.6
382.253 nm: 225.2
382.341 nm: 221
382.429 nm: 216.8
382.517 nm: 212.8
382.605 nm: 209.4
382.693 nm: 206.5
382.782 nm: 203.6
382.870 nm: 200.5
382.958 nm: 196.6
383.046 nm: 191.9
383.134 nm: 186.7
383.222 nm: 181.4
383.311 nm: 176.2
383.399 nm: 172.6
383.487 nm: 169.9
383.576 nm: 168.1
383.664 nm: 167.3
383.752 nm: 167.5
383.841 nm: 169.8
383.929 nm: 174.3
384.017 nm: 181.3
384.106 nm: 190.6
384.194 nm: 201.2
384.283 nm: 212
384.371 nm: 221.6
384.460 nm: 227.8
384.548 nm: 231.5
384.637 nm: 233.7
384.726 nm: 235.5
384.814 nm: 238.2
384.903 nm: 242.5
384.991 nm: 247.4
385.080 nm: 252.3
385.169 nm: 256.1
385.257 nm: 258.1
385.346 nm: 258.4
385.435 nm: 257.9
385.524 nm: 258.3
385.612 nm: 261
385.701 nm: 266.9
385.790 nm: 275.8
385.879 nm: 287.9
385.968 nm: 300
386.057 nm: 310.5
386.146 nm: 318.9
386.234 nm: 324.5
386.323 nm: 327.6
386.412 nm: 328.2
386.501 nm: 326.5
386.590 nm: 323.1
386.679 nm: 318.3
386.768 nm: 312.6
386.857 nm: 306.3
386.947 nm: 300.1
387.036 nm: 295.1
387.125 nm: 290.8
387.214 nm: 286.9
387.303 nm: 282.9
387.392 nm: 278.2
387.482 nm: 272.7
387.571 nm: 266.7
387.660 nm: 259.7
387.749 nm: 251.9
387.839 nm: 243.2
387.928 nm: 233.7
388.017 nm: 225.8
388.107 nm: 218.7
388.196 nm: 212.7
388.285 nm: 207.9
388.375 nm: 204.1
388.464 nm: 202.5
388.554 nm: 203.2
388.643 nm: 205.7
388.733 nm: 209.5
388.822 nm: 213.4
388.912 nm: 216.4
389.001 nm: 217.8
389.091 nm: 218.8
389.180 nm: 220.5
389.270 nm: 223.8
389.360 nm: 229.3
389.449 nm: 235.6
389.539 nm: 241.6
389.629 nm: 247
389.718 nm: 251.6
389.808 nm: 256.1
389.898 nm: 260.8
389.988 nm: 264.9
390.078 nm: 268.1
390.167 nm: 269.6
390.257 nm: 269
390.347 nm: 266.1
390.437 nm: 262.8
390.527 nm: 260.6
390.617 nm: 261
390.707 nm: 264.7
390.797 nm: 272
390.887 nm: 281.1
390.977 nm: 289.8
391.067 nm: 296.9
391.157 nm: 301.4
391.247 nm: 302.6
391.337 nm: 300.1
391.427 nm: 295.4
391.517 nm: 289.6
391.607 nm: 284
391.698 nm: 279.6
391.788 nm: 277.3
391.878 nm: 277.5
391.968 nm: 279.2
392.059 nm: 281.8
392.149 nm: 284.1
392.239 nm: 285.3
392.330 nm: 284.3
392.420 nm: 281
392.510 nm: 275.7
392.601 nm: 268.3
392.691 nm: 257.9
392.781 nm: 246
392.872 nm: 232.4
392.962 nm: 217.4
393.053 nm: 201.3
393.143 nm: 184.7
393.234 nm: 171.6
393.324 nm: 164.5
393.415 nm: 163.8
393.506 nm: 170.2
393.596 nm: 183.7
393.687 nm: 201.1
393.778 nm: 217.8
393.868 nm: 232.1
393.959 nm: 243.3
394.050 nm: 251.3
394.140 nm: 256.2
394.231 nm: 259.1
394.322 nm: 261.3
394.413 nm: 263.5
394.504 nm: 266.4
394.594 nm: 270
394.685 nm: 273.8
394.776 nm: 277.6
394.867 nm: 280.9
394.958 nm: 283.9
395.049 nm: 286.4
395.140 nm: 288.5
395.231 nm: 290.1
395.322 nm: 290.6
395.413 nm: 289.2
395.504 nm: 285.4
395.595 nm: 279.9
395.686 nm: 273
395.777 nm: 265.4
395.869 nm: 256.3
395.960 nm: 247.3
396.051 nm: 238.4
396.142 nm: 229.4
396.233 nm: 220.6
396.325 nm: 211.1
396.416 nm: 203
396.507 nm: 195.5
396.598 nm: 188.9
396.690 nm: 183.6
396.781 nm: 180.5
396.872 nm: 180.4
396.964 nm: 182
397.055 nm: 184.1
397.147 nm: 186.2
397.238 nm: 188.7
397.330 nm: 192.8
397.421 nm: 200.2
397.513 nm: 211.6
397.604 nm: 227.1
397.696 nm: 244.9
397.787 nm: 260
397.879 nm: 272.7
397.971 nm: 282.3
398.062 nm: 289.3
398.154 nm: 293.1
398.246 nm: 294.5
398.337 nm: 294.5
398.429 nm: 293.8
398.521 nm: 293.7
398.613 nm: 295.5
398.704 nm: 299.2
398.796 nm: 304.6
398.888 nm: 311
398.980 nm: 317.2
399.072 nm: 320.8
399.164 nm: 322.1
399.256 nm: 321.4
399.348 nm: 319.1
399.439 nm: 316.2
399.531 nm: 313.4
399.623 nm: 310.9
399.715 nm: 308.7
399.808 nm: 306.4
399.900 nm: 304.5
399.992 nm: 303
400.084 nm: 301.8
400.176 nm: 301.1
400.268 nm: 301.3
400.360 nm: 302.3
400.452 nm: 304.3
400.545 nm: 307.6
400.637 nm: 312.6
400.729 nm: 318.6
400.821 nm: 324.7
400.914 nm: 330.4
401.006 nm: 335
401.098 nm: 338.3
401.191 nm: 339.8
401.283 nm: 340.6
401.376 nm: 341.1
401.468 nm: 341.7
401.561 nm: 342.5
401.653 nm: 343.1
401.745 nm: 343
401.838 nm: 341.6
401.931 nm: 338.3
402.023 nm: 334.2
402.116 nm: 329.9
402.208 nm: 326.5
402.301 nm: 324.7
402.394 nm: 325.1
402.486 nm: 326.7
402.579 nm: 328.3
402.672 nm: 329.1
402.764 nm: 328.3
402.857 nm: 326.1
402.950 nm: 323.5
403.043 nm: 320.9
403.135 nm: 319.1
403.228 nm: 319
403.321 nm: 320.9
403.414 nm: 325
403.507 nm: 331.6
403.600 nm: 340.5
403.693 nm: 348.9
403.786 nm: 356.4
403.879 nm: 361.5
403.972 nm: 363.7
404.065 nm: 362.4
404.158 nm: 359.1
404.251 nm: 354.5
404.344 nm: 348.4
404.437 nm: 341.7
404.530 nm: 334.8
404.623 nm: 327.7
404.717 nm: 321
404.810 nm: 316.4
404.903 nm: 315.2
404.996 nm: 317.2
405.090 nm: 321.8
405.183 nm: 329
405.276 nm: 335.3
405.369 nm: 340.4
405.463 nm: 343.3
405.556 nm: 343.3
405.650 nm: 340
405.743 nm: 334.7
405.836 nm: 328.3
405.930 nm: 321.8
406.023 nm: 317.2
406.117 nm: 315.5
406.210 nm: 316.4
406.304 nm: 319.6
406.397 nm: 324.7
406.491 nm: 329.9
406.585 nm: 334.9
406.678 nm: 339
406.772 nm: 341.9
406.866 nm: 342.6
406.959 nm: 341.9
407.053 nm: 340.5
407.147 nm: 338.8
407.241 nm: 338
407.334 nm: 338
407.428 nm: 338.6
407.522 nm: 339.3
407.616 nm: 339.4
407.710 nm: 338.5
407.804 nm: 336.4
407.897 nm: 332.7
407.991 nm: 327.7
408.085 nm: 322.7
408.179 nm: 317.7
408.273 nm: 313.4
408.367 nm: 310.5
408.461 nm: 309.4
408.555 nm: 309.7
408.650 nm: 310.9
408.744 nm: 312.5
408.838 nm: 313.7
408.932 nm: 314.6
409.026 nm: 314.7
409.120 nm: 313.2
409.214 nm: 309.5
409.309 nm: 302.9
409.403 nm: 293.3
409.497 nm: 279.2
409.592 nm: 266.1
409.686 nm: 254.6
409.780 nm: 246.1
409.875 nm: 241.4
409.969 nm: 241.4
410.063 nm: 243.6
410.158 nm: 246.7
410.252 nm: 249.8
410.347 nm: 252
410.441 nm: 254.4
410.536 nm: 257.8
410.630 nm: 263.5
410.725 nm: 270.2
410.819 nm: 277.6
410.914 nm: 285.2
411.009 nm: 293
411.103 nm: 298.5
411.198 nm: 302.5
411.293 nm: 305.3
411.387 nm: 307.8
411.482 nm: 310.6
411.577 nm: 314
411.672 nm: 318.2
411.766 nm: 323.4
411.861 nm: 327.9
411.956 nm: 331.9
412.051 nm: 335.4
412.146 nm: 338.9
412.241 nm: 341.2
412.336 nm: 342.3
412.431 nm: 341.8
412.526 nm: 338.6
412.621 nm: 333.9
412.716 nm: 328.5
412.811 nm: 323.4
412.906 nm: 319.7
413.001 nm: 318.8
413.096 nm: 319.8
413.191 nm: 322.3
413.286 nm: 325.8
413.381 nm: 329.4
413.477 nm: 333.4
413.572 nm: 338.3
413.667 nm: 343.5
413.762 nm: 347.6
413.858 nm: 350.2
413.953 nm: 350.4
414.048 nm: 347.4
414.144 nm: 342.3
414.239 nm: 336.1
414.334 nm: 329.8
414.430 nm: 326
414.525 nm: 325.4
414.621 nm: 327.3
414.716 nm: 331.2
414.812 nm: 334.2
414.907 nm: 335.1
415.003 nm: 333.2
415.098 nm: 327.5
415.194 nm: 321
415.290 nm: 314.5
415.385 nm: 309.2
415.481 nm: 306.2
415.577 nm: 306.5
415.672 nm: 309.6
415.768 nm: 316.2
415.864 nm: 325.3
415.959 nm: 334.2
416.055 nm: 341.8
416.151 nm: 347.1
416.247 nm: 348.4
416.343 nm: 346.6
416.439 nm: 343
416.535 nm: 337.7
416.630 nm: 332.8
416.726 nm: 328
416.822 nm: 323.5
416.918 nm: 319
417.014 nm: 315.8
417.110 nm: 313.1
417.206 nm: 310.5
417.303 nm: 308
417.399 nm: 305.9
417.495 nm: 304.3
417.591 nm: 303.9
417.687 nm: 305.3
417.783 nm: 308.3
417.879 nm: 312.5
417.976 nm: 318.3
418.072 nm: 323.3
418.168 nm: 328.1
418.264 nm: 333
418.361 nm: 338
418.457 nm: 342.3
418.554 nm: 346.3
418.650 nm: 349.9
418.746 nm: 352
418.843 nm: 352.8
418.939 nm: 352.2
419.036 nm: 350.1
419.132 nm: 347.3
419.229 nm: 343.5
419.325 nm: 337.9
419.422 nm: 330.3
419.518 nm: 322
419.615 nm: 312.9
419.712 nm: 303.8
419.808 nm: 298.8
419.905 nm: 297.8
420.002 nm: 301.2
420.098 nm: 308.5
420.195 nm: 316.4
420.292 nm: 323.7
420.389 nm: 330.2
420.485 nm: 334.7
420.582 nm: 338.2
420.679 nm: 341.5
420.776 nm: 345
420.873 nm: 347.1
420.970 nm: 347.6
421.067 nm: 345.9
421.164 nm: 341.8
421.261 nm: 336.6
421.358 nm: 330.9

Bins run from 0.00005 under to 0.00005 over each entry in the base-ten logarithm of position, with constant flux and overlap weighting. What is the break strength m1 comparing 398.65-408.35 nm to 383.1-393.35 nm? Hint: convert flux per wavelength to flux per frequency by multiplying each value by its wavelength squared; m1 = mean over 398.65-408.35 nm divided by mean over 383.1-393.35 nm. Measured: 1.4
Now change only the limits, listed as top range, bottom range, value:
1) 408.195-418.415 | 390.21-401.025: 1.29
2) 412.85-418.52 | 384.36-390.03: 1.46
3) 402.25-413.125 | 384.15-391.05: 1.36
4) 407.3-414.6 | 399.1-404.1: 1.00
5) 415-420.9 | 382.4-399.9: 1.48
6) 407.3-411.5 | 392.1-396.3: 1.28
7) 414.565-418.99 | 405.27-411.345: 1.11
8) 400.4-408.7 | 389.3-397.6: 1.42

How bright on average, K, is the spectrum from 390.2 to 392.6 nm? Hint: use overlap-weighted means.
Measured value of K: 281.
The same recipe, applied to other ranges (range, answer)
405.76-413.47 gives 311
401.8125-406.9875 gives 333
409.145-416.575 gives 313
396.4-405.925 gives 305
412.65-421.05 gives 328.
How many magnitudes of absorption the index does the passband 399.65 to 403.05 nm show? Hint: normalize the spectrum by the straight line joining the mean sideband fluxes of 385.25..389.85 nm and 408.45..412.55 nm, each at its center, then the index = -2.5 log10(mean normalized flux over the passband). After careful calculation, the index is -0.15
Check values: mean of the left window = 260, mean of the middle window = 324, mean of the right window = 295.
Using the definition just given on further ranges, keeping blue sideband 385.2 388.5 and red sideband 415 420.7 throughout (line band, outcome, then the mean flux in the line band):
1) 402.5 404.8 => -0.12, 337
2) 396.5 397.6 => 0.46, 191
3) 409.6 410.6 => 0.24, 250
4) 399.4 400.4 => -0.04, 306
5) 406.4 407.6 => -0.10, 338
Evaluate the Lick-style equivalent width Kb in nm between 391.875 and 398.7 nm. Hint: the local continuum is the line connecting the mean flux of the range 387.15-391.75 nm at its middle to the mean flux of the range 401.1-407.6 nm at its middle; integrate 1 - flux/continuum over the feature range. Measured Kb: 0.96 nm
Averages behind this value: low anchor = 253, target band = 244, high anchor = 334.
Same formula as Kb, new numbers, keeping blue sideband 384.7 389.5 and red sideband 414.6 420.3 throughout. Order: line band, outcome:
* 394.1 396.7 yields 0.20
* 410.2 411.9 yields 0.12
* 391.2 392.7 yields -0.07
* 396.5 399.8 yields 0.26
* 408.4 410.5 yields 0.18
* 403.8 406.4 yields -0.31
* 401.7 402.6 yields -0.12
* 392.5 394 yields 0.33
